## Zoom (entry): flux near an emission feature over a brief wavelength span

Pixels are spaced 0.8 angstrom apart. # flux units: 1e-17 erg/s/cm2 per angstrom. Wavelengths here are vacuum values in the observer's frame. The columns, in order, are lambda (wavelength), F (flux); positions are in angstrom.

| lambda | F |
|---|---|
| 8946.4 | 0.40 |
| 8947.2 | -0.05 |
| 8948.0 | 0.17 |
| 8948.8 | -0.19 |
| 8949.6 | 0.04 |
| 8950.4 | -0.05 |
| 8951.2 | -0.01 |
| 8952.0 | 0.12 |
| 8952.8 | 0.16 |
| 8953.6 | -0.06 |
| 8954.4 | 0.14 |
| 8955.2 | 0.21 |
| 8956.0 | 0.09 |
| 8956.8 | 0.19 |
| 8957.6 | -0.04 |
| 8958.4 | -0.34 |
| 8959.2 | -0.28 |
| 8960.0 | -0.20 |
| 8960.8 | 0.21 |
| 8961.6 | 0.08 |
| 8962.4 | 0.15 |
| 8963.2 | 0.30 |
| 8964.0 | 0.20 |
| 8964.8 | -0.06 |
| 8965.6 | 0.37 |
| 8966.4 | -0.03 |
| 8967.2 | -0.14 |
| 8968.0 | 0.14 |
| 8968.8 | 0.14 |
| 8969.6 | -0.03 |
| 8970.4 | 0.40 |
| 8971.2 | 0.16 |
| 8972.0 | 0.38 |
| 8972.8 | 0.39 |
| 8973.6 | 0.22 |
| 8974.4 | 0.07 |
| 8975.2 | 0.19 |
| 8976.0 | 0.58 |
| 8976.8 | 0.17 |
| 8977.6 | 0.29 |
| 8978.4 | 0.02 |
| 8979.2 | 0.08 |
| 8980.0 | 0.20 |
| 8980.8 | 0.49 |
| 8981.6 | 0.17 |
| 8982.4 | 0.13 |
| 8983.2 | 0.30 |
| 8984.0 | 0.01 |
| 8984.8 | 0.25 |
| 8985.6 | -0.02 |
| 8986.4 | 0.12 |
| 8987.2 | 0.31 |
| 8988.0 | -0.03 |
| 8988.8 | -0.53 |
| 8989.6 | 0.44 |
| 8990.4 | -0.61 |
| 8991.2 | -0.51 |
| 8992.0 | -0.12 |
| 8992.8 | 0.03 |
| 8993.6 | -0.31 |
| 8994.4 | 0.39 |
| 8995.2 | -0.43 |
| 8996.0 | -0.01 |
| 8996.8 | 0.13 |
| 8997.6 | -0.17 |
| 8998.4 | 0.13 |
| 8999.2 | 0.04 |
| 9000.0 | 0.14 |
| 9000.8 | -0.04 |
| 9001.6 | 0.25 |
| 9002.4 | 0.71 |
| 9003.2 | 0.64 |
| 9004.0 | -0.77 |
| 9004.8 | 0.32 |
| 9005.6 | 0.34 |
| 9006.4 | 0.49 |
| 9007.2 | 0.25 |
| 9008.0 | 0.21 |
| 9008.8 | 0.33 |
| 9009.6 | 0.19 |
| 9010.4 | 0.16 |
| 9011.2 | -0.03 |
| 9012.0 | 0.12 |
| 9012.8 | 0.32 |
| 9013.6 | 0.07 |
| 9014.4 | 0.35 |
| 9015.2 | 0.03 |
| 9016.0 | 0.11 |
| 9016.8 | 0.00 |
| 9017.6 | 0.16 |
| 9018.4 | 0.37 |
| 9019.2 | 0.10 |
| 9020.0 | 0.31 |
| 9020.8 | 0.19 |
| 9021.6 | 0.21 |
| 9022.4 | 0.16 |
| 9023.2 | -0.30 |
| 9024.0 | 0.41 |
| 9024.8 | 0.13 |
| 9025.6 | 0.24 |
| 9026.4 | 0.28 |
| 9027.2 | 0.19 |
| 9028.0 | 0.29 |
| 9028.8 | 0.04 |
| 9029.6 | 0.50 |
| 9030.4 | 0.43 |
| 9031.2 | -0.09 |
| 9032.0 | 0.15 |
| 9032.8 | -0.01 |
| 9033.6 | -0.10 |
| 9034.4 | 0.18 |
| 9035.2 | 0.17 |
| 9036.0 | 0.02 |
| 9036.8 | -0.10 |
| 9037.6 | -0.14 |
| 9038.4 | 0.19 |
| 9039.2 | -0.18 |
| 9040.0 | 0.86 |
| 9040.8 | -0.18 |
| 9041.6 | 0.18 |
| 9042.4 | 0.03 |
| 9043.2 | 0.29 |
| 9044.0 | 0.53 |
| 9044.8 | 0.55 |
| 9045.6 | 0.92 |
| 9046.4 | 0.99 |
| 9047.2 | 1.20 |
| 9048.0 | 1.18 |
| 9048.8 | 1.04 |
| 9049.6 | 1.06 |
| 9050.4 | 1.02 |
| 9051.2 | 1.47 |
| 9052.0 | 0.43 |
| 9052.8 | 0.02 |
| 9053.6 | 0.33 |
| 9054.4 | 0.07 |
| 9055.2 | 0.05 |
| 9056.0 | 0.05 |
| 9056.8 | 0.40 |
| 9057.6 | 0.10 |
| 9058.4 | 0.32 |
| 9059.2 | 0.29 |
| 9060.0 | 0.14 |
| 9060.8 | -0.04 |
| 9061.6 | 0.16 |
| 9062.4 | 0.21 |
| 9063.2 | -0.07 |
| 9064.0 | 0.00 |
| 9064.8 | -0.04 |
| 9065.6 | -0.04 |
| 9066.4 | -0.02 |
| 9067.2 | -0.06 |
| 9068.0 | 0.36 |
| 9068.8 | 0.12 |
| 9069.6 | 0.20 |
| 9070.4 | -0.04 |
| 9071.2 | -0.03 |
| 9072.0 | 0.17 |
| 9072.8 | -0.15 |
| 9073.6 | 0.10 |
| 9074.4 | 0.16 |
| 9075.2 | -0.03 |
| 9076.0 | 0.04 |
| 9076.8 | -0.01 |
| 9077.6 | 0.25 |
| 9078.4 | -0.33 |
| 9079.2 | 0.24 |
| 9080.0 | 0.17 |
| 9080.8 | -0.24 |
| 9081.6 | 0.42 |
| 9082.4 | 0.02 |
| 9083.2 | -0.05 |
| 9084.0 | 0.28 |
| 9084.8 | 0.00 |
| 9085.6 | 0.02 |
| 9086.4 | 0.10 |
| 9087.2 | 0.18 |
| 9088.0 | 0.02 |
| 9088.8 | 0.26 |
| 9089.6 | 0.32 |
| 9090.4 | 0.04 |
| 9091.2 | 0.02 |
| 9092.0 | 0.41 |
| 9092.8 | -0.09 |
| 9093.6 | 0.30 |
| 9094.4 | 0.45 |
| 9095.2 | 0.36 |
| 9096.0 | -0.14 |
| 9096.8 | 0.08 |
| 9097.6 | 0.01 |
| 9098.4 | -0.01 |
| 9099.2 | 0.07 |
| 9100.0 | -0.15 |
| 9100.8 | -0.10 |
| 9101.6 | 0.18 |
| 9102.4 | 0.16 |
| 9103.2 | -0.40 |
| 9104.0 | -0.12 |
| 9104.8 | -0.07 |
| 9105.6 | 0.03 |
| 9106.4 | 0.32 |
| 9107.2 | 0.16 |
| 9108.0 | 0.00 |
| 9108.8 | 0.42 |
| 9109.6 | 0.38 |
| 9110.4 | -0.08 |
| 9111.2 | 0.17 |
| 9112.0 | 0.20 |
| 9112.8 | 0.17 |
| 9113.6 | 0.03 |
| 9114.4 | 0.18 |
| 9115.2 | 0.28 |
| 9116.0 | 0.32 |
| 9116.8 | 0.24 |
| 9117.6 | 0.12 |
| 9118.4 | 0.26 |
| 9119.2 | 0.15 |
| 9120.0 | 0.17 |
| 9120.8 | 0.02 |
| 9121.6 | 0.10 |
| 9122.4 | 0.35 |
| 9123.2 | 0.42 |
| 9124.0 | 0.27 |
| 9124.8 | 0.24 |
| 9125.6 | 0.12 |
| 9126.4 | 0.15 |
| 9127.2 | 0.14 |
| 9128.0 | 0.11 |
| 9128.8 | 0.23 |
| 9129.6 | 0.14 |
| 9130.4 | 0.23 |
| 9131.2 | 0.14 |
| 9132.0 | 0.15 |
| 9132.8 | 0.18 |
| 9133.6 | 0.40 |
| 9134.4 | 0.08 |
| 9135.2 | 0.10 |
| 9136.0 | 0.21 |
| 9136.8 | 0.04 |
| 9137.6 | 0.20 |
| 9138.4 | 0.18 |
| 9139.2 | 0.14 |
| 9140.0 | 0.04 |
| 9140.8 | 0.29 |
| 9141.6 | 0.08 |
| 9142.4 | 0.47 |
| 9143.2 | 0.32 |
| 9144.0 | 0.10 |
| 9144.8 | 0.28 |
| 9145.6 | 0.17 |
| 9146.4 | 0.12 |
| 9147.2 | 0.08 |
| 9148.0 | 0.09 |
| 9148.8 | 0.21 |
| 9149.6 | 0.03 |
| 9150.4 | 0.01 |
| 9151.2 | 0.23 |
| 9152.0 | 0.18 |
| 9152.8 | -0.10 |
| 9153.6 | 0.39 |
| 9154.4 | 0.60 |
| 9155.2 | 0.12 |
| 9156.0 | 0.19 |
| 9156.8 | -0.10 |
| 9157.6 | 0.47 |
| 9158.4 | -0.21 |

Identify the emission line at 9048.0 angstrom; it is Hbeta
